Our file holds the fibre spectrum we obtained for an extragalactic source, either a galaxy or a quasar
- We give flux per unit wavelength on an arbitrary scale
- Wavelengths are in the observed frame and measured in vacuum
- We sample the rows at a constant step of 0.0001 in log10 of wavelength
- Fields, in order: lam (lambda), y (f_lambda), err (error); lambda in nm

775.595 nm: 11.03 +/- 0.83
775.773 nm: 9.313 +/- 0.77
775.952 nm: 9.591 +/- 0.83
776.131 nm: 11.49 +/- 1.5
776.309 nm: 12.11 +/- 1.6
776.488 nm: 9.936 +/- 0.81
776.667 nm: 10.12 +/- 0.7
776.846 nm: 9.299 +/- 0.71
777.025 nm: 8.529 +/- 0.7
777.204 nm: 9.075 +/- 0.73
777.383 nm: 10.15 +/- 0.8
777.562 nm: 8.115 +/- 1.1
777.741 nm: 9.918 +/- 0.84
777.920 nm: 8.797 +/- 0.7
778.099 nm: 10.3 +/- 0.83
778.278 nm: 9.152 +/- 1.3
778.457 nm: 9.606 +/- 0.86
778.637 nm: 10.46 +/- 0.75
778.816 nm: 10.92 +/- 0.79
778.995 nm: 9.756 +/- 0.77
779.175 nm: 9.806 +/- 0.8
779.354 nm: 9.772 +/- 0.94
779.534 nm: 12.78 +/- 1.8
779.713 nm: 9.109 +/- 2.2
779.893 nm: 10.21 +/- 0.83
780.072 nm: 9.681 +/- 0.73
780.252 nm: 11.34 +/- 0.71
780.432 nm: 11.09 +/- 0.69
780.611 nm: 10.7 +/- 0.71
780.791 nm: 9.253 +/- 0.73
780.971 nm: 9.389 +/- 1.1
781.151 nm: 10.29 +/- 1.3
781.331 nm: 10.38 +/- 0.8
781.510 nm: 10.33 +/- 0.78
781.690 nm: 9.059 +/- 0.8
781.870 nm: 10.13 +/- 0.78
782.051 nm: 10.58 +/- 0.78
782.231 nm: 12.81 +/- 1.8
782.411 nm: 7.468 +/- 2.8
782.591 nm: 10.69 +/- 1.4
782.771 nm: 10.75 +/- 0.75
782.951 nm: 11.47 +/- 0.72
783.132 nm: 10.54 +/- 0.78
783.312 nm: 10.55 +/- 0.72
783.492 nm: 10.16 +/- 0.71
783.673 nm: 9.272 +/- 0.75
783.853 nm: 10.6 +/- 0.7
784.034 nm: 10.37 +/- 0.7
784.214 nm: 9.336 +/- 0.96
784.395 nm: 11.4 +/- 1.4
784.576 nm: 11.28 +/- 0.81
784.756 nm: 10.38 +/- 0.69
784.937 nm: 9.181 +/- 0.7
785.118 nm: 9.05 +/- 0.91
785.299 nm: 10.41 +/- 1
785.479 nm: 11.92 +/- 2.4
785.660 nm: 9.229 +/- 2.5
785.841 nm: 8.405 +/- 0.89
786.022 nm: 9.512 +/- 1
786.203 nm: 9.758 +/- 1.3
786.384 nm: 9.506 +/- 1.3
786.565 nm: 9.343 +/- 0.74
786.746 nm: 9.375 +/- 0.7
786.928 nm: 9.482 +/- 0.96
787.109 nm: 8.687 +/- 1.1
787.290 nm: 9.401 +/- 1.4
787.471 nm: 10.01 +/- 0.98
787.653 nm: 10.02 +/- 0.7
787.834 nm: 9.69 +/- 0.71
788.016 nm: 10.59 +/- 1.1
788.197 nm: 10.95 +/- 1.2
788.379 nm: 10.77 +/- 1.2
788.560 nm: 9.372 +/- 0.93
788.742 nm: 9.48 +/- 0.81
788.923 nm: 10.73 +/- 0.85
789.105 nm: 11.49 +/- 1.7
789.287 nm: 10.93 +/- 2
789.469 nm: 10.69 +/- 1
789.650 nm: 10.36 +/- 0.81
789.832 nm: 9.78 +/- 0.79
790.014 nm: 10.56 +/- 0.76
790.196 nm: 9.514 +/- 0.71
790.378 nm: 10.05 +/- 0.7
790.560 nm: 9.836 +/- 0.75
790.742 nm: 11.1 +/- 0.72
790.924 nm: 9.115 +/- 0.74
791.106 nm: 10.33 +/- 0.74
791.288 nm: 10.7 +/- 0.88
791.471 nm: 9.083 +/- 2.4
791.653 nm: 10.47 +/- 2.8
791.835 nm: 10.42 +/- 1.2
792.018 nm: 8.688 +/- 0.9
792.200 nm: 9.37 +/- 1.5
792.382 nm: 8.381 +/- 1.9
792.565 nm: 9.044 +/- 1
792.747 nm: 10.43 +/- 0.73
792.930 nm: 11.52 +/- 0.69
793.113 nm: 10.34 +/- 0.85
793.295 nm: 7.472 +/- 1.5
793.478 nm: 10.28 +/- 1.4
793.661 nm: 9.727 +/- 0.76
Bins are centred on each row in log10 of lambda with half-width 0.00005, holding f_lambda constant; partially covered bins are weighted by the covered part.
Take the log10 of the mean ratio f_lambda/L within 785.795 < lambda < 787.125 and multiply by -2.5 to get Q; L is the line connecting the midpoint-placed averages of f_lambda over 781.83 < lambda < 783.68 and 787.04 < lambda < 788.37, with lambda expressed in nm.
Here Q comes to 0.09 mag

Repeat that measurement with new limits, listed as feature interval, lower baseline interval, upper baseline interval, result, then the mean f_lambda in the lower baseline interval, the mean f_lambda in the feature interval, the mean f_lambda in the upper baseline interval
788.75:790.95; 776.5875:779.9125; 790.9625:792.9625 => -0.06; 9.77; 10.4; 9.79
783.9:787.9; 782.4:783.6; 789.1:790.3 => 0.06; 10.4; 9.82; 10.4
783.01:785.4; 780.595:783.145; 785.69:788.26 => -0.03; 10.2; 10.2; 9.6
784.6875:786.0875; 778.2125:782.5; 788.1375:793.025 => 0.04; 10.2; 9.75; 10.1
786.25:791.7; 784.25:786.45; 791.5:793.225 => -0.02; 9.99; 10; 9.8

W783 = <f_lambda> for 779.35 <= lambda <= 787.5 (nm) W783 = 10.1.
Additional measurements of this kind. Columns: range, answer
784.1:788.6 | 9.89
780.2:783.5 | 10.4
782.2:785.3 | 10.3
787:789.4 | 10.2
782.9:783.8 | 10.4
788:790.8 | 10.4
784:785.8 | 10.2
